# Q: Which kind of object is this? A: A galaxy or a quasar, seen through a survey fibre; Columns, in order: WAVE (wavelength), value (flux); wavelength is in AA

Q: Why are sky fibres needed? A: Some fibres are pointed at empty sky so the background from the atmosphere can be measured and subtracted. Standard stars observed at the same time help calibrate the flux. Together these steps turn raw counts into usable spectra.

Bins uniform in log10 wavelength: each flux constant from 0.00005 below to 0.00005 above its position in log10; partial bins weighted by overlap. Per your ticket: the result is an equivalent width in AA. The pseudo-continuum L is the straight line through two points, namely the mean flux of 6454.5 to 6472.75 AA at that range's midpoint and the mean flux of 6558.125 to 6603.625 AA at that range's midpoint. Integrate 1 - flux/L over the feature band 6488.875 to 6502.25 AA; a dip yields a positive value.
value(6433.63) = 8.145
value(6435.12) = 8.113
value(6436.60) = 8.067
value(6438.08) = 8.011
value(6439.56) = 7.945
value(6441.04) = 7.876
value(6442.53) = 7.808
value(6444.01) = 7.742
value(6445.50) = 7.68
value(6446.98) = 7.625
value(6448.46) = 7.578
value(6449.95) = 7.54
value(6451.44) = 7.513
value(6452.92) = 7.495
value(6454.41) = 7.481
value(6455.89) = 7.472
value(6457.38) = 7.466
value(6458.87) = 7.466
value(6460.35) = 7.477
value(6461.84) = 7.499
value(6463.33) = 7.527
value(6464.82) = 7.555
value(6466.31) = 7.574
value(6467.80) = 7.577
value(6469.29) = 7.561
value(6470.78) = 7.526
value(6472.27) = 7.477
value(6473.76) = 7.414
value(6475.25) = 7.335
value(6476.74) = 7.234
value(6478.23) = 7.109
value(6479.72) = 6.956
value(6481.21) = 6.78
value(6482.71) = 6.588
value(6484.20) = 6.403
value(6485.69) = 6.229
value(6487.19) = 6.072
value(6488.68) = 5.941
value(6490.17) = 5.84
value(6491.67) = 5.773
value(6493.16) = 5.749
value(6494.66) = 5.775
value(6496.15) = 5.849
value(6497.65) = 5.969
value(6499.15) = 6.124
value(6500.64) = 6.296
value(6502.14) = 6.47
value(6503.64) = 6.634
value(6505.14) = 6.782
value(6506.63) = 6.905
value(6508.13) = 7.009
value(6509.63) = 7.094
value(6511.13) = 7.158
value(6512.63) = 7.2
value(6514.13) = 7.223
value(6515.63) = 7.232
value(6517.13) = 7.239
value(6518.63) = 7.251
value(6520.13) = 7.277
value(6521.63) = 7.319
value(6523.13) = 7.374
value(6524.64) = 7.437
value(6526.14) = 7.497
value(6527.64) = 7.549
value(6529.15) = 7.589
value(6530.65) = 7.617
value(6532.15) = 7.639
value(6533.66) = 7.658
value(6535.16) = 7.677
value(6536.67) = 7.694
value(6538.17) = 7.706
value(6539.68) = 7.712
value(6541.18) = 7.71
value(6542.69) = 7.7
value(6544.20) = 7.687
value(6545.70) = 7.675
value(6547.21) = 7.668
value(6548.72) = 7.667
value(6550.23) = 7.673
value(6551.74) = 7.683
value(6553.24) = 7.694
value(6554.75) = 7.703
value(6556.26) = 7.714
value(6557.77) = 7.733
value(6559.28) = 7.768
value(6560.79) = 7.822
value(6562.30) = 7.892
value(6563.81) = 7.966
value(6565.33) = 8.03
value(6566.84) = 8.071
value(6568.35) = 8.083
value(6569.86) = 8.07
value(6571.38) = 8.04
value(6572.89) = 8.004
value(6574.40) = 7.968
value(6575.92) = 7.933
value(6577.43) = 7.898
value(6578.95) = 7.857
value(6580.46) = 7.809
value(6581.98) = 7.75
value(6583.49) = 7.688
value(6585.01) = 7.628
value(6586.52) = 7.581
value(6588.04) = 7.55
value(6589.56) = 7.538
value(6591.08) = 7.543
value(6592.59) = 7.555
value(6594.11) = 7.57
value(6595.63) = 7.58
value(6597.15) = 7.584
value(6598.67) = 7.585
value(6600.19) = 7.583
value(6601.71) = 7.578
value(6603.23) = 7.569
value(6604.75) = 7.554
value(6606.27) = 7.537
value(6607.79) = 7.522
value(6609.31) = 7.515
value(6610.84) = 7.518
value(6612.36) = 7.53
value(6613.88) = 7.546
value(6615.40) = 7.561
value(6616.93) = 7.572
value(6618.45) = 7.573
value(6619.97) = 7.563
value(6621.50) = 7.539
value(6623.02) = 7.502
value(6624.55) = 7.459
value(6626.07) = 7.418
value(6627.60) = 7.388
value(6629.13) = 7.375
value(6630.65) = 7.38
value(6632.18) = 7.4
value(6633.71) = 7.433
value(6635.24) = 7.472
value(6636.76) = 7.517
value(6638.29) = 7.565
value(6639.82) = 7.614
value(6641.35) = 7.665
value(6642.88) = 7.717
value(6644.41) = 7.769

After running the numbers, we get 2.9 AA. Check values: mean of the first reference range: 7.51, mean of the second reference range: 7.77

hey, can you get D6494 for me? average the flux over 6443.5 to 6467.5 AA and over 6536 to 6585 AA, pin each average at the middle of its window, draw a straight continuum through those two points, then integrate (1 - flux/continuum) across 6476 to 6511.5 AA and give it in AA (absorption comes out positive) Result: 5.6 AA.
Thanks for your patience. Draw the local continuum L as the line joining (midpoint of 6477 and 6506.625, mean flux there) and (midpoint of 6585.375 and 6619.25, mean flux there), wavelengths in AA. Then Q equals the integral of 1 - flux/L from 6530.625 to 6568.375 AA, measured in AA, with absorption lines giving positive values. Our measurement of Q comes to -4.28 AA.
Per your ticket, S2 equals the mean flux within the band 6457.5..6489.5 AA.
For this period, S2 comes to 7.11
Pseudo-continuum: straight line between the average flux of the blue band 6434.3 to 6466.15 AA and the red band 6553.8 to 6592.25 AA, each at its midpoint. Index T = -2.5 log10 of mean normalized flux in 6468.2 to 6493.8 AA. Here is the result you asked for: 0.15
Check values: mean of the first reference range 7.66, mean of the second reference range 7.82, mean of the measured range 6.72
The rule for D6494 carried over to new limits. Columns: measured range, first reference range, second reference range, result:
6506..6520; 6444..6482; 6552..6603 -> 0.8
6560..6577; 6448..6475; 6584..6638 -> -1.1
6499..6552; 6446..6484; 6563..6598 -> 1.8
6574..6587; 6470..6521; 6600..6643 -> -1.0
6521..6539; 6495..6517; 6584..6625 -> -1.7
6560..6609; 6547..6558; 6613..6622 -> -0.8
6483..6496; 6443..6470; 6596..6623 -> 2.7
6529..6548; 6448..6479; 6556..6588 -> 0.2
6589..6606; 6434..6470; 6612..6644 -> -0.1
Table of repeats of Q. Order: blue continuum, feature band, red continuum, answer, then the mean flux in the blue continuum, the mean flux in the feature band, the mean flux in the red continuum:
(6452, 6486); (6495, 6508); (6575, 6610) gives 1.7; 7.29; 6.39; 7.63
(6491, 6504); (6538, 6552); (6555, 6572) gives -0.6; 6.06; 7.68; 7.92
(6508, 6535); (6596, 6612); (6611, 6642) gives -0.2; 7.37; 7.55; 7.5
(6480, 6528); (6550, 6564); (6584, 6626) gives -1.2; 6.69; 7.76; 7.55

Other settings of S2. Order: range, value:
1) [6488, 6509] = 6.23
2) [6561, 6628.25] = 7.68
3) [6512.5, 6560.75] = 7.57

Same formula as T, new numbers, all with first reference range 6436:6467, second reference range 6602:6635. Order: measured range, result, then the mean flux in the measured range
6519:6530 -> 0.02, 7.43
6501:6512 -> 0.11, 6.85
